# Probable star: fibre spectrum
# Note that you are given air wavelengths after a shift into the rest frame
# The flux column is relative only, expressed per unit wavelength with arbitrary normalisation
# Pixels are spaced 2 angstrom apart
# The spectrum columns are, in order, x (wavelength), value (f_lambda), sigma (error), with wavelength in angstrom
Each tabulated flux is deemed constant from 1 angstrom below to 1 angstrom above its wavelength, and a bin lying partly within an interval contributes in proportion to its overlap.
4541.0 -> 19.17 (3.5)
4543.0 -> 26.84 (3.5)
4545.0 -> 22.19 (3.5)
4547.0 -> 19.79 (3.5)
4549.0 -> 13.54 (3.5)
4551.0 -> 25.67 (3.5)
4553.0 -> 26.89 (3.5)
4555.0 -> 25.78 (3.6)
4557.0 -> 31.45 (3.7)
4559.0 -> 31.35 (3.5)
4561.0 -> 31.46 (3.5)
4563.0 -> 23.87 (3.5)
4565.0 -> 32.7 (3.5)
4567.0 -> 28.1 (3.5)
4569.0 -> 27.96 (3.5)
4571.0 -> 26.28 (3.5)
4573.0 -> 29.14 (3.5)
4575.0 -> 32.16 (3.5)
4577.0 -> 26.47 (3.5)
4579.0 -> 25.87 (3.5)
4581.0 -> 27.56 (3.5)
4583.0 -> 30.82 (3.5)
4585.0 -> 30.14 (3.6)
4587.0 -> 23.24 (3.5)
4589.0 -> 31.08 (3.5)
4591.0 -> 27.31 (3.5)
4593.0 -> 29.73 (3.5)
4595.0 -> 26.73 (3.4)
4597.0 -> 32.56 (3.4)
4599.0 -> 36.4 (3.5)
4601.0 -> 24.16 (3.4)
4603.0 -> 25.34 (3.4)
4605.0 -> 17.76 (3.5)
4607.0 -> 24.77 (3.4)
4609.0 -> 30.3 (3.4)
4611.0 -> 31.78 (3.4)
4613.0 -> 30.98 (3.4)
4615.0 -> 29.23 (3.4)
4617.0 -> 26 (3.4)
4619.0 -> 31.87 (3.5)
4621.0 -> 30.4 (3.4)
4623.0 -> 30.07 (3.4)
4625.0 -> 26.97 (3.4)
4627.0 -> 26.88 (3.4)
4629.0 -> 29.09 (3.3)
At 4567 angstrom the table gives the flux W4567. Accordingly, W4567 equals 28.1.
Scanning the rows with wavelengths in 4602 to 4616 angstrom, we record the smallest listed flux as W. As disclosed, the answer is 17.76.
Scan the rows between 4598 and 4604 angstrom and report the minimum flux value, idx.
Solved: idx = 24.16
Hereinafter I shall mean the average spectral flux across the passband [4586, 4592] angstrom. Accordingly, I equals 27.2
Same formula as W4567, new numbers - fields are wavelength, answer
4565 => 32.7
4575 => 32.16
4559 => 31.35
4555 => 25.78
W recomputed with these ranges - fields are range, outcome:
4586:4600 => 23.24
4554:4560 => 25.78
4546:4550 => 13.54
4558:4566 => 23.87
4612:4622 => 26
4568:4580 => 25.87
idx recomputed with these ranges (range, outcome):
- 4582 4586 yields 30.14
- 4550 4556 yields 25.67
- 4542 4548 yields 19.79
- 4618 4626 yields 26.97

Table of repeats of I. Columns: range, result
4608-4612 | 31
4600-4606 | 22.4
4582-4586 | 30.5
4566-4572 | 27.4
